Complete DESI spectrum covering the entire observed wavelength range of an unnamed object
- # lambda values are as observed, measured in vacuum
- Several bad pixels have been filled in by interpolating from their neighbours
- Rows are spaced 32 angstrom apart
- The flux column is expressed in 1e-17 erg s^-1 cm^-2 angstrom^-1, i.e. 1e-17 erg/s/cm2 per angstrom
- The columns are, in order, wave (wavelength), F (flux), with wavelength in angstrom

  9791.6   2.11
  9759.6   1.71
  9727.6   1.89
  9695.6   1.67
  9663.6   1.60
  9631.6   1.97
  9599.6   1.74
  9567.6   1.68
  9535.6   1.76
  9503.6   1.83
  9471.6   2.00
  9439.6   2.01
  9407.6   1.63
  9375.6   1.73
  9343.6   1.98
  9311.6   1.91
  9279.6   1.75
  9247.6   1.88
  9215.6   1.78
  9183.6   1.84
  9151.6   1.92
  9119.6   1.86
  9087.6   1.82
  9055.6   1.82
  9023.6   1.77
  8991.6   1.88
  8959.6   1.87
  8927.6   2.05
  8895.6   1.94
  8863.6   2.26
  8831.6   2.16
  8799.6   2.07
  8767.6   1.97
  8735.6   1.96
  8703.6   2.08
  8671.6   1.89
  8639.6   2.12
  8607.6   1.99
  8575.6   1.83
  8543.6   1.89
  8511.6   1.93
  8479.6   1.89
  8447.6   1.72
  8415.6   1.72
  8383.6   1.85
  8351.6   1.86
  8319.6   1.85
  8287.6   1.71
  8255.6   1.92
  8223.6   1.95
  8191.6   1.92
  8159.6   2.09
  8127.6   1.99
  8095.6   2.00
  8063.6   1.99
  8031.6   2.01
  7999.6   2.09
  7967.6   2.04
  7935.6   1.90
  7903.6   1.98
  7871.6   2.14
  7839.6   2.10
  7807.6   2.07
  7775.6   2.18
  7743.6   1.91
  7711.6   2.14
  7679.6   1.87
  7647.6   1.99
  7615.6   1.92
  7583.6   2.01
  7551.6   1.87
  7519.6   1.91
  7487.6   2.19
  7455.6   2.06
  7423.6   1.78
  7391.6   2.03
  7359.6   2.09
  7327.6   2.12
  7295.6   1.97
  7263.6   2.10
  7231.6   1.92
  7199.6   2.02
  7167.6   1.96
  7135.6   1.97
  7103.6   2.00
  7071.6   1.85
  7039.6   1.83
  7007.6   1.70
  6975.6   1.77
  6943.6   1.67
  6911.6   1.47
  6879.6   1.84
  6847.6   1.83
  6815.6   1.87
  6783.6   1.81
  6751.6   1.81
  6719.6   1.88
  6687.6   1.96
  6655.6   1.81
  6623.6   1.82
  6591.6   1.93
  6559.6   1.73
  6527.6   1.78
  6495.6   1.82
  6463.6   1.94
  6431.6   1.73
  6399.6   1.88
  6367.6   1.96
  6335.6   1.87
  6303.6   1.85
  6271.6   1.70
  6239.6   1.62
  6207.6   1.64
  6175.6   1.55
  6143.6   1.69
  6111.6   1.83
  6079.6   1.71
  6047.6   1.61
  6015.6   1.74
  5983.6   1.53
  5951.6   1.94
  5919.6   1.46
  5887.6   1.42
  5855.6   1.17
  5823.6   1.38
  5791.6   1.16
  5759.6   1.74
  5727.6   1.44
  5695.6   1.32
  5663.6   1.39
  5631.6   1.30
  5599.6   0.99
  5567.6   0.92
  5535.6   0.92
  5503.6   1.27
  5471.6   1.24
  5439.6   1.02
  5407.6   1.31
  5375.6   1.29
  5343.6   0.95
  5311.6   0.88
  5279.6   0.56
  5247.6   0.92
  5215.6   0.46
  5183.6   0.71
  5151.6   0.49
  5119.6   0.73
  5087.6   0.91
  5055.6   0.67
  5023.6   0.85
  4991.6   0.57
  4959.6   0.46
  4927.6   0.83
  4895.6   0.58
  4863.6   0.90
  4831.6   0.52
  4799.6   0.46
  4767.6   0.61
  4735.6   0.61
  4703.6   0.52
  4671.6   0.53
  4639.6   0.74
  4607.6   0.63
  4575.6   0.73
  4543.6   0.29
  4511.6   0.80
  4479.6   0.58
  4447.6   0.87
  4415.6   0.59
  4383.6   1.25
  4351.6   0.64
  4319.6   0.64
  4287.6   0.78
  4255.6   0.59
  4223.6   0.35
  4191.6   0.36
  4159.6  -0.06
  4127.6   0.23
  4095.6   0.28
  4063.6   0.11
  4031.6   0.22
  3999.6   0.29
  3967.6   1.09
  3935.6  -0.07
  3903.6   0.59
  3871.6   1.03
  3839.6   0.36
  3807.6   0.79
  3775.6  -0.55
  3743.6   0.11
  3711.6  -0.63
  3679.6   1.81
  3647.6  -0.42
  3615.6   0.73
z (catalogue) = 0.344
